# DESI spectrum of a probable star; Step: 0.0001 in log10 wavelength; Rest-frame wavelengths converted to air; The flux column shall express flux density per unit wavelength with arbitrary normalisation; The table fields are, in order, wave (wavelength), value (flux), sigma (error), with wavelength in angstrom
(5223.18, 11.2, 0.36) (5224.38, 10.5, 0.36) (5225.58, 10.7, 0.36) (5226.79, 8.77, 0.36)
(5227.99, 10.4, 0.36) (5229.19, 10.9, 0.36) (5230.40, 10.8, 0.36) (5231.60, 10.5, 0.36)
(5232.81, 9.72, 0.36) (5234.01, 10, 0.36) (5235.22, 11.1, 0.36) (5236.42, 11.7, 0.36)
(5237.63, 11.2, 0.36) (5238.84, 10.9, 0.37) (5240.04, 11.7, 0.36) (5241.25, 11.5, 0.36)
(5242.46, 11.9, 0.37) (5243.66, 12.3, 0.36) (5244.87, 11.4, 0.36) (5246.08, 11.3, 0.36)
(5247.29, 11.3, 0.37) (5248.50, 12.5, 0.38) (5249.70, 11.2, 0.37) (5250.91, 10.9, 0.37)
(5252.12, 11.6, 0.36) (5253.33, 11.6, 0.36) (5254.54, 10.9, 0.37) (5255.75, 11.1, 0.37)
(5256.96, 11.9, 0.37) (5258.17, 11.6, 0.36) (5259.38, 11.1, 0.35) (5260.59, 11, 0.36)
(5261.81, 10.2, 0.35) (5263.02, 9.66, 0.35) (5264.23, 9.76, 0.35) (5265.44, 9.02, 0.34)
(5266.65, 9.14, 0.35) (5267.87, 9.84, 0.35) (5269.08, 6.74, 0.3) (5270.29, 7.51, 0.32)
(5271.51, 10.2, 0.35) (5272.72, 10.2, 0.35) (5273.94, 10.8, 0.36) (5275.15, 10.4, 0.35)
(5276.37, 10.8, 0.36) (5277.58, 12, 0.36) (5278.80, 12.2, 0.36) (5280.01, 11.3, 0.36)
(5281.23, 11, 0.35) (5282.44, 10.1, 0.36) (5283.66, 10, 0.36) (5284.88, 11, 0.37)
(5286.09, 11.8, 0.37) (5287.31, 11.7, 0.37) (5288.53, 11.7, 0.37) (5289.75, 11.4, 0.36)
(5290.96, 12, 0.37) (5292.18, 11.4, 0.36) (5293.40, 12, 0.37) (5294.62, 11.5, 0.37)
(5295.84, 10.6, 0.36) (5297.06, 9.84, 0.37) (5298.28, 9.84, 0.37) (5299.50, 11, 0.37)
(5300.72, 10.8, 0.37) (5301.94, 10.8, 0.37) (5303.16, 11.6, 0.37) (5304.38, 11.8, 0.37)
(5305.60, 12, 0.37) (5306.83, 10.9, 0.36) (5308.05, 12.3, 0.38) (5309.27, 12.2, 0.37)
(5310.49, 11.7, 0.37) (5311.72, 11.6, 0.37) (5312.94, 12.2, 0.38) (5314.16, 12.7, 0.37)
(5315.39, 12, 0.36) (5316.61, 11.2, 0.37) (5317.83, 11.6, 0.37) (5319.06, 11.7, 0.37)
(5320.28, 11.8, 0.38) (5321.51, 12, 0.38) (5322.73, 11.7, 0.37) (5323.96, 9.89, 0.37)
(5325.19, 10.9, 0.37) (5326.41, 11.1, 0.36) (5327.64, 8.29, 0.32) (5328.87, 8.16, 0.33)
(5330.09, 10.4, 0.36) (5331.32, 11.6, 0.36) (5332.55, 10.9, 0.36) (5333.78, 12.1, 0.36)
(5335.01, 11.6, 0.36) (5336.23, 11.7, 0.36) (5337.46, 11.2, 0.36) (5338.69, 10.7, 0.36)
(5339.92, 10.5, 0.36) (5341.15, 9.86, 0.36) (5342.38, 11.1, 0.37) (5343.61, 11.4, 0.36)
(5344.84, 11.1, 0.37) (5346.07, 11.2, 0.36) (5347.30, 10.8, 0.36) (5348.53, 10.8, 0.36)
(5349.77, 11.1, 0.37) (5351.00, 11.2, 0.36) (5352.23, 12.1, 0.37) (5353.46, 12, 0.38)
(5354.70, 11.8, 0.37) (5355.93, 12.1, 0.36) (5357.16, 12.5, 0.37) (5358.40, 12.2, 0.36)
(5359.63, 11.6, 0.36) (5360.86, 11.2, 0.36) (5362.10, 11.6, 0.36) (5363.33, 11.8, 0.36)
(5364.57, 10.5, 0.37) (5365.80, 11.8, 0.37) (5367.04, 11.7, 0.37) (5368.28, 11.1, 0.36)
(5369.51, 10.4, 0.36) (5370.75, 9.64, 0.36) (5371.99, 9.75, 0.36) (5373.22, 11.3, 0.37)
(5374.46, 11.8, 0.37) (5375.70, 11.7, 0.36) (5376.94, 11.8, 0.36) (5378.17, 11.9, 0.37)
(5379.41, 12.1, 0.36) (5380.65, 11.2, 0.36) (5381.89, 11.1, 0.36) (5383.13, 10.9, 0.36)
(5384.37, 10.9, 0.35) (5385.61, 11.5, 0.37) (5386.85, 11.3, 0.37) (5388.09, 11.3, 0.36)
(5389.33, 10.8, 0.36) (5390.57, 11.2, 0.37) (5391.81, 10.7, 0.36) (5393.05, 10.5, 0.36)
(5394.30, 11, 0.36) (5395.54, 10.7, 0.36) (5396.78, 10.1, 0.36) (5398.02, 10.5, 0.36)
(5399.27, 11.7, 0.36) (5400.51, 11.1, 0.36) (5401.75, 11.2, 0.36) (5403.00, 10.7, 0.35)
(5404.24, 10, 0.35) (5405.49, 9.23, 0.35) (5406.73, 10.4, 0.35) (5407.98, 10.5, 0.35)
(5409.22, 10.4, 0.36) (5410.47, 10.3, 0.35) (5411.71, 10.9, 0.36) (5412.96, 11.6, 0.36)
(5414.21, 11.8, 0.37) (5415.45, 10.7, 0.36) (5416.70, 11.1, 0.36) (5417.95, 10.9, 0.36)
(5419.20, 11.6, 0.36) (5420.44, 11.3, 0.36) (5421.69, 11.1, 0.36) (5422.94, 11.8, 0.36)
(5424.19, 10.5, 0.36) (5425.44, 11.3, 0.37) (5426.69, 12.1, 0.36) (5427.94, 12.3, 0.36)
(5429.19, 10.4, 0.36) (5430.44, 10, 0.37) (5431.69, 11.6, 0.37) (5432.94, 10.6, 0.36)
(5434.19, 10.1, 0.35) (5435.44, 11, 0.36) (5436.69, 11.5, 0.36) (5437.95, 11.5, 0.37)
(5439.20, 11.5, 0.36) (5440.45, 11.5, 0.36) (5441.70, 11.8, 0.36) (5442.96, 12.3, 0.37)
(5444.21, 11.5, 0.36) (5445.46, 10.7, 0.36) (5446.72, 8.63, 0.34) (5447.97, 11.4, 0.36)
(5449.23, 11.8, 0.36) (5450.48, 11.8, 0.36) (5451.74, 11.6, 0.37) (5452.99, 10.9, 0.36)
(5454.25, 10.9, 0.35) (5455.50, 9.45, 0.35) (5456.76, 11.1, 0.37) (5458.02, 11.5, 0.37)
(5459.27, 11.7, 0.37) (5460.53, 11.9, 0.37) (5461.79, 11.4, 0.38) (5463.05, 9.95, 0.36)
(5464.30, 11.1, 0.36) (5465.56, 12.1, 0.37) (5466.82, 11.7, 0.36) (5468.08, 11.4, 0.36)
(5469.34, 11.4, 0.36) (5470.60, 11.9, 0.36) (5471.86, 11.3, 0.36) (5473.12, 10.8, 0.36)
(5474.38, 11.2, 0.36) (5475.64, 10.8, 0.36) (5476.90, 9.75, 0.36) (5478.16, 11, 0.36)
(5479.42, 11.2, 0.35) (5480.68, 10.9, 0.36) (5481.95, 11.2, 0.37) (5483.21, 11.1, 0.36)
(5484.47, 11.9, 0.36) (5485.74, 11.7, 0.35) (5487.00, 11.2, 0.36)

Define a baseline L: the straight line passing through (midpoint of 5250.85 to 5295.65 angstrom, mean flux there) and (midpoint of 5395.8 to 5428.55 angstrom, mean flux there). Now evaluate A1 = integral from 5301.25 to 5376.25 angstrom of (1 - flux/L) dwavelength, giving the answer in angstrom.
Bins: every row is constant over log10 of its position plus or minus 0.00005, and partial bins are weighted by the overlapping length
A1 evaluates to -3.0 angstrom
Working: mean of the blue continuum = 10.7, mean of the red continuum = 11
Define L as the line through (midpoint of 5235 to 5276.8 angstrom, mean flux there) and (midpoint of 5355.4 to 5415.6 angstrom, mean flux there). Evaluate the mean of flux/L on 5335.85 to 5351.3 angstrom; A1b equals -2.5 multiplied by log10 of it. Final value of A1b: 0.00 mag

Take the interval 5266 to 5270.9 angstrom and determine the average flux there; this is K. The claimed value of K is 8.31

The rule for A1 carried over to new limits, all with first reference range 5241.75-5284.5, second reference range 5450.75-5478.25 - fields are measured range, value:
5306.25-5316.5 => -1.05 angstrom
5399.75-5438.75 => 0.30 angstrom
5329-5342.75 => -0.12 angstrom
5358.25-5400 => -0.72 angstrom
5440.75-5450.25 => -0.09 angstrom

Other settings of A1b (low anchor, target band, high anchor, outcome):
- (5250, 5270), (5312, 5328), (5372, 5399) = -0.06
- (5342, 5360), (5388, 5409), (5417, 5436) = 0.06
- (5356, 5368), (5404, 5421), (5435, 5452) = 0.06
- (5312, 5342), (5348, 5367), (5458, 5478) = -0.05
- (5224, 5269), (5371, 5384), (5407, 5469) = -0.02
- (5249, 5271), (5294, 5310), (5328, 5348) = -0.06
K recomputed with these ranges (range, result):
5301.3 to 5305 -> 11.4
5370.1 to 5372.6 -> 9.68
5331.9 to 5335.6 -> 11.5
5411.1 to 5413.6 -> 11.2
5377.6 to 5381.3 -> 11.7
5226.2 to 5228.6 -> 9.63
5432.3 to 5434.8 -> 10.4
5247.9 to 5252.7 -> 11.6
